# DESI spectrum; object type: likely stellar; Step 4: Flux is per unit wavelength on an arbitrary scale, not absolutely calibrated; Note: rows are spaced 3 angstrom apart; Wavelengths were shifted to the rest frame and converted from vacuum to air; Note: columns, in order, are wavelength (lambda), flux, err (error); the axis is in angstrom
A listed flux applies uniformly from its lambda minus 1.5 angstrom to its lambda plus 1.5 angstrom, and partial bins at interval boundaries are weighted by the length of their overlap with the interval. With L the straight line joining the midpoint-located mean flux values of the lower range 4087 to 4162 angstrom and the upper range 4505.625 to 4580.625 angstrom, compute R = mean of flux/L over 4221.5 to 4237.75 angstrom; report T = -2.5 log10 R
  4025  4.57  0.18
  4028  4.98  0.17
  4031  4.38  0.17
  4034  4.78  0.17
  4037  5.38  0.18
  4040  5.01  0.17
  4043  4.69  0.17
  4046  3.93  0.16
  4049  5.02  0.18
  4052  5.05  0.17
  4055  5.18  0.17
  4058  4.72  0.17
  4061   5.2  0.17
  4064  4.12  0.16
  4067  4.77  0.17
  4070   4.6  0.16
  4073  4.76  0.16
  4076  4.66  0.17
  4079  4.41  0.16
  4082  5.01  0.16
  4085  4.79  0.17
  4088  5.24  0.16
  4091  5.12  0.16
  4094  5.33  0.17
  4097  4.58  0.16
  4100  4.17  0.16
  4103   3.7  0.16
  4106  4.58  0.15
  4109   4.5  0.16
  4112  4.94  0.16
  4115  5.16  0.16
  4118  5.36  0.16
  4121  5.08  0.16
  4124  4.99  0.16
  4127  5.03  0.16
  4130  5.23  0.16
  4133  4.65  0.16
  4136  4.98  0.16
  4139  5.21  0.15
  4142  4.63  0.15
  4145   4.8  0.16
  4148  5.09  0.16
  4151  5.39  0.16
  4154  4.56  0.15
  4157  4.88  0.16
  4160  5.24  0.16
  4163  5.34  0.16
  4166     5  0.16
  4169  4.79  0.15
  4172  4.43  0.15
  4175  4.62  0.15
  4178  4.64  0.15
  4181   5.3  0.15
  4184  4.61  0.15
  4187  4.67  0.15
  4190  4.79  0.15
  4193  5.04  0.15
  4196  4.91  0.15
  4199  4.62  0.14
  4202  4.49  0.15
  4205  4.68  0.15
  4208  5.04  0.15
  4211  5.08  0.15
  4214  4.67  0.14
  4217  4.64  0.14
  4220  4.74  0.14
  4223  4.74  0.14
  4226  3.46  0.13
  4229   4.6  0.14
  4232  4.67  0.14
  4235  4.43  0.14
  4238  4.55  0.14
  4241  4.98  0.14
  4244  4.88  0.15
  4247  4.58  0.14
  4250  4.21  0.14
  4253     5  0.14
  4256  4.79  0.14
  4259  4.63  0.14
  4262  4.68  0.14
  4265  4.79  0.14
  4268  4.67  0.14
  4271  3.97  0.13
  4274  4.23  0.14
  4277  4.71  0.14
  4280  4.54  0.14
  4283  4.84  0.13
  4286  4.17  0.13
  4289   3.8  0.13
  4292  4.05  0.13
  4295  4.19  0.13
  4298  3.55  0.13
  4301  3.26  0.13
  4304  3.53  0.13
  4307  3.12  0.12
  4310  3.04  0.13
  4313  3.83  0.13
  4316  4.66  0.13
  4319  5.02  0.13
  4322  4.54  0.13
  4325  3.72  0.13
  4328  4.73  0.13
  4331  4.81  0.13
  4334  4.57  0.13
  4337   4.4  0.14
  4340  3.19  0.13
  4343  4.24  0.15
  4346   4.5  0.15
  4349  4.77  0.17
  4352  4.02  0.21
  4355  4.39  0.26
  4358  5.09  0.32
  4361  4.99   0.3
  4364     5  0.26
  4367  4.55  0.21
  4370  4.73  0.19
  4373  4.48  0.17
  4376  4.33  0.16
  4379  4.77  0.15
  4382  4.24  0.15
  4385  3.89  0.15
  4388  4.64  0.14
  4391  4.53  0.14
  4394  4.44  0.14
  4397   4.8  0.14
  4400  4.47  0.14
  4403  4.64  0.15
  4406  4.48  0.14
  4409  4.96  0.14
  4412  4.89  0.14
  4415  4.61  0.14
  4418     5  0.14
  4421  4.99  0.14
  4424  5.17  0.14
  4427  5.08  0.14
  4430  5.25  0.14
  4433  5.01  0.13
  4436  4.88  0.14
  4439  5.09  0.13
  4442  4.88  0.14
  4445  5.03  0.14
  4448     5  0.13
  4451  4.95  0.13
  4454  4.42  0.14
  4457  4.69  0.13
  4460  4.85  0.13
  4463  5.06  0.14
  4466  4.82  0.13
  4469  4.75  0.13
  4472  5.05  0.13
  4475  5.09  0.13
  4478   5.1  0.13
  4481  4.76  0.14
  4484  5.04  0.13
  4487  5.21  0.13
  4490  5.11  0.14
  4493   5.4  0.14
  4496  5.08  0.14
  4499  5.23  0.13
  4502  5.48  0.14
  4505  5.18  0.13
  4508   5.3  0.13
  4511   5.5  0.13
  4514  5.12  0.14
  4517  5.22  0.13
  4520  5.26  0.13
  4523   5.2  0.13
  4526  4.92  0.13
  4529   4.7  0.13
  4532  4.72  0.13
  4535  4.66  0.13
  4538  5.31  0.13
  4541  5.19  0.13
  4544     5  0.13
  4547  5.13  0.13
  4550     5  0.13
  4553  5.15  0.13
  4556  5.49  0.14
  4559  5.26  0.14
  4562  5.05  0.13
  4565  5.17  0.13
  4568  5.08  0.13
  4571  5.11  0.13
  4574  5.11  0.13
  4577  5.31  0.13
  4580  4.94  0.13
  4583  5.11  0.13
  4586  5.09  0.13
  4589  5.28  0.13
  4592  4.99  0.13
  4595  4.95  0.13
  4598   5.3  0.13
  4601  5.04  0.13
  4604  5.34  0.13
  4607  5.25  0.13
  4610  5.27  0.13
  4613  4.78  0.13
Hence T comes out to 0.13 mag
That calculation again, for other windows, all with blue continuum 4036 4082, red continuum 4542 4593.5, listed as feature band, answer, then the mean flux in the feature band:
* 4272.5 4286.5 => 0.09 mag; 4.52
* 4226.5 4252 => 0.07 mag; 4.57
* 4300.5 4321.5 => 0.28 mag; 3.84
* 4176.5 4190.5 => 0.01 mag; 4.8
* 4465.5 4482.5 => 0.03 mag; 4.93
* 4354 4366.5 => 0.03 mag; 4.86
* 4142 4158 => -0.02 mag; 4.92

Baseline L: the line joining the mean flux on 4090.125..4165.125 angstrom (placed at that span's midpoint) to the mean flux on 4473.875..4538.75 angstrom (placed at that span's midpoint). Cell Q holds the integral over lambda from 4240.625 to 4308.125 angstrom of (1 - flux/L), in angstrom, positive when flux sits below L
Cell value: 9.2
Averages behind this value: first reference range 4.9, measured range 4.31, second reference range 5.12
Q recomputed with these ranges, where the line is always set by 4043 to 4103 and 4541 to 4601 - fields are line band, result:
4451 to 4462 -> 0.7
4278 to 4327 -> 9.1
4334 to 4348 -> 2.2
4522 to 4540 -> 0.6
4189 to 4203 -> 0.2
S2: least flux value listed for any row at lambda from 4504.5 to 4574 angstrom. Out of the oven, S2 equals 4.66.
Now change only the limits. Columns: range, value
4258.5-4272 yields 3.97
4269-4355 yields 3.04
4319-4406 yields 3.19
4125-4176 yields 4.43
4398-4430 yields 4.47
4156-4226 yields 3.46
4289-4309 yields 3.12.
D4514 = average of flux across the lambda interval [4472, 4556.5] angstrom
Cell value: 5.12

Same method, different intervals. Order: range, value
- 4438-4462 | 4.86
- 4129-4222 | 4.86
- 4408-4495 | 4.97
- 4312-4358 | 4.39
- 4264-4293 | 4.38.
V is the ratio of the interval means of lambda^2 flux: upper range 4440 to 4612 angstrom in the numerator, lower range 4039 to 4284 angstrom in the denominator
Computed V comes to 1.3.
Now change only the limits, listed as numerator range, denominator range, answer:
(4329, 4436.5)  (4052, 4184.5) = 1.08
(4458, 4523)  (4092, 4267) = 1.24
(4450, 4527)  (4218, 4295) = 1.25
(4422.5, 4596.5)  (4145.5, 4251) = 1.23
